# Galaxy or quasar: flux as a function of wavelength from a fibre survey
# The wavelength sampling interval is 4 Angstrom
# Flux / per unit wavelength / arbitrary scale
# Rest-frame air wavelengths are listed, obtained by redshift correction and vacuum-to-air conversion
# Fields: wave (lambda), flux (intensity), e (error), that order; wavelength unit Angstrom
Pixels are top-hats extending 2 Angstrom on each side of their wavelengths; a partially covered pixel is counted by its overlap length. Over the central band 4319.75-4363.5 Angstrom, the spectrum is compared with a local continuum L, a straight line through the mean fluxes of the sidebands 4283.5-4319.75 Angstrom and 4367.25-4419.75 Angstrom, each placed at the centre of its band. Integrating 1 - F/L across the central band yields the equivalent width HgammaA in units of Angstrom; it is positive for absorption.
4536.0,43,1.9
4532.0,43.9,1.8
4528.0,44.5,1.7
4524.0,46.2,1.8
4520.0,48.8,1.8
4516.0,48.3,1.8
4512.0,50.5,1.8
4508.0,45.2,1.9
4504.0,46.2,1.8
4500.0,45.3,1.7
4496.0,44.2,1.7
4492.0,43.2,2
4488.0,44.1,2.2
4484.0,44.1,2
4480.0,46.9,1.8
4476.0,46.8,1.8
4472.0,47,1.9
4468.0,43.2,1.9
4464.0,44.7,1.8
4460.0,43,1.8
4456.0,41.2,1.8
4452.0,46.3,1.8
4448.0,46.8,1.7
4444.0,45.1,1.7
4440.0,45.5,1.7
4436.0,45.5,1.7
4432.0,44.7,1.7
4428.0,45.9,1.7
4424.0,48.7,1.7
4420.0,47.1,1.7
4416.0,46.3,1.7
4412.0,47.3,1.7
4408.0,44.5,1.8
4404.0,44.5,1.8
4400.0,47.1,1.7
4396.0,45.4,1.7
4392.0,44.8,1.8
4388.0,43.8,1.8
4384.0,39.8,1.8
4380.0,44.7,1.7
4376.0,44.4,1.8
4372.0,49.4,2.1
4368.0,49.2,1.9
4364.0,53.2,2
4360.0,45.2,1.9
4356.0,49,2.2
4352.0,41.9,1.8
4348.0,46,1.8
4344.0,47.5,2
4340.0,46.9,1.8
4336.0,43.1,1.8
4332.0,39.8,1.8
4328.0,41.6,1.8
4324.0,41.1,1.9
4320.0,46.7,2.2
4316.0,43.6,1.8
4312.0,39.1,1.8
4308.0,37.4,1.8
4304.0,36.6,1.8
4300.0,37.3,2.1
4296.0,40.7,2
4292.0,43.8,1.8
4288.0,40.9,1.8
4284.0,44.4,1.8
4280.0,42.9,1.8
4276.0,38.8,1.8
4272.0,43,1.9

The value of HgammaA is -1.99 Angstrom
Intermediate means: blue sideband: 40.6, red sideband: 45.4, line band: 44.6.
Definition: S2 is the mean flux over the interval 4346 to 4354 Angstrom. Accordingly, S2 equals 44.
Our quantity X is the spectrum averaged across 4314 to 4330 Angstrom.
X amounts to 43.2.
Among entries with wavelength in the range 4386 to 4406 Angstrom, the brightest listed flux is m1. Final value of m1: 47.1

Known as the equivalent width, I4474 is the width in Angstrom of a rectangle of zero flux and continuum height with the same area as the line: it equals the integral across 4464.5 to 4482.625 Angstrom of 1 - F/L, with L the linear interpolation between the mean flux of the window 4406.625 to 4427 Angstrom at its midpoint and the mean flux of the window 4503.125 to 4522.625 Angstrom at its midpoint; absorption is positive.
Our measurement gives 0.6 Angstrom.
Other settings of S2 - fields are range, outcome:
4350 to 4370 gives 47.7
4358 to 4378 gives 48.3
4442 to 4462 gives 44.5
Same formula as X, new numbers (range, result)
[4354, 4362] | 47.1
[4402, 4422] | 45.9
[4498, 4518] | 47.1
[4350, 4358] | 45.5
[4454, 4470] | 43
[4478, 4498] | 44.5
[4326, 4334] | 40.7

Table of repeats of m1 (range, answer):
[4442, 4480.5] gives 47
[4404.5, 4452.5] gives 48.7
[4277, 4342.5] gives 46.9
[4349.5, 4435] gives 53.2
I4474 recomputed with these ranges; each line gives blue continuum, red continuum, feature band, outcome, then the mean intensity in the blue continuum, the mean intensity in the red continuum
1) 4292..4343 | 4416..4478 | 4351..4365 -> -1.5 Angstrom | 41.4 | 45.5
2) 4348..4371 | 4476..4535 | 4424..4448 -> 0.5 Angstrom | 47.6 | 45.8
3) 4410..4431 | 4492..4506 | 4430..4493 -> 1.4 Angstrom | 46.9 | 44.9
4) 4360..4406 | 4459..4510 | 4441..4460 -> 0.3 Angstrom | 46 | 45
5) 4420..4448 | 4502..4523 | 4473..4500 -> 1.2 Angstrom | 46.1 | 47.7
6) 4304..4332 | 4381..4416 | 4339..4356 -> -1.4 Angstrom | 41.1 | 44.7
